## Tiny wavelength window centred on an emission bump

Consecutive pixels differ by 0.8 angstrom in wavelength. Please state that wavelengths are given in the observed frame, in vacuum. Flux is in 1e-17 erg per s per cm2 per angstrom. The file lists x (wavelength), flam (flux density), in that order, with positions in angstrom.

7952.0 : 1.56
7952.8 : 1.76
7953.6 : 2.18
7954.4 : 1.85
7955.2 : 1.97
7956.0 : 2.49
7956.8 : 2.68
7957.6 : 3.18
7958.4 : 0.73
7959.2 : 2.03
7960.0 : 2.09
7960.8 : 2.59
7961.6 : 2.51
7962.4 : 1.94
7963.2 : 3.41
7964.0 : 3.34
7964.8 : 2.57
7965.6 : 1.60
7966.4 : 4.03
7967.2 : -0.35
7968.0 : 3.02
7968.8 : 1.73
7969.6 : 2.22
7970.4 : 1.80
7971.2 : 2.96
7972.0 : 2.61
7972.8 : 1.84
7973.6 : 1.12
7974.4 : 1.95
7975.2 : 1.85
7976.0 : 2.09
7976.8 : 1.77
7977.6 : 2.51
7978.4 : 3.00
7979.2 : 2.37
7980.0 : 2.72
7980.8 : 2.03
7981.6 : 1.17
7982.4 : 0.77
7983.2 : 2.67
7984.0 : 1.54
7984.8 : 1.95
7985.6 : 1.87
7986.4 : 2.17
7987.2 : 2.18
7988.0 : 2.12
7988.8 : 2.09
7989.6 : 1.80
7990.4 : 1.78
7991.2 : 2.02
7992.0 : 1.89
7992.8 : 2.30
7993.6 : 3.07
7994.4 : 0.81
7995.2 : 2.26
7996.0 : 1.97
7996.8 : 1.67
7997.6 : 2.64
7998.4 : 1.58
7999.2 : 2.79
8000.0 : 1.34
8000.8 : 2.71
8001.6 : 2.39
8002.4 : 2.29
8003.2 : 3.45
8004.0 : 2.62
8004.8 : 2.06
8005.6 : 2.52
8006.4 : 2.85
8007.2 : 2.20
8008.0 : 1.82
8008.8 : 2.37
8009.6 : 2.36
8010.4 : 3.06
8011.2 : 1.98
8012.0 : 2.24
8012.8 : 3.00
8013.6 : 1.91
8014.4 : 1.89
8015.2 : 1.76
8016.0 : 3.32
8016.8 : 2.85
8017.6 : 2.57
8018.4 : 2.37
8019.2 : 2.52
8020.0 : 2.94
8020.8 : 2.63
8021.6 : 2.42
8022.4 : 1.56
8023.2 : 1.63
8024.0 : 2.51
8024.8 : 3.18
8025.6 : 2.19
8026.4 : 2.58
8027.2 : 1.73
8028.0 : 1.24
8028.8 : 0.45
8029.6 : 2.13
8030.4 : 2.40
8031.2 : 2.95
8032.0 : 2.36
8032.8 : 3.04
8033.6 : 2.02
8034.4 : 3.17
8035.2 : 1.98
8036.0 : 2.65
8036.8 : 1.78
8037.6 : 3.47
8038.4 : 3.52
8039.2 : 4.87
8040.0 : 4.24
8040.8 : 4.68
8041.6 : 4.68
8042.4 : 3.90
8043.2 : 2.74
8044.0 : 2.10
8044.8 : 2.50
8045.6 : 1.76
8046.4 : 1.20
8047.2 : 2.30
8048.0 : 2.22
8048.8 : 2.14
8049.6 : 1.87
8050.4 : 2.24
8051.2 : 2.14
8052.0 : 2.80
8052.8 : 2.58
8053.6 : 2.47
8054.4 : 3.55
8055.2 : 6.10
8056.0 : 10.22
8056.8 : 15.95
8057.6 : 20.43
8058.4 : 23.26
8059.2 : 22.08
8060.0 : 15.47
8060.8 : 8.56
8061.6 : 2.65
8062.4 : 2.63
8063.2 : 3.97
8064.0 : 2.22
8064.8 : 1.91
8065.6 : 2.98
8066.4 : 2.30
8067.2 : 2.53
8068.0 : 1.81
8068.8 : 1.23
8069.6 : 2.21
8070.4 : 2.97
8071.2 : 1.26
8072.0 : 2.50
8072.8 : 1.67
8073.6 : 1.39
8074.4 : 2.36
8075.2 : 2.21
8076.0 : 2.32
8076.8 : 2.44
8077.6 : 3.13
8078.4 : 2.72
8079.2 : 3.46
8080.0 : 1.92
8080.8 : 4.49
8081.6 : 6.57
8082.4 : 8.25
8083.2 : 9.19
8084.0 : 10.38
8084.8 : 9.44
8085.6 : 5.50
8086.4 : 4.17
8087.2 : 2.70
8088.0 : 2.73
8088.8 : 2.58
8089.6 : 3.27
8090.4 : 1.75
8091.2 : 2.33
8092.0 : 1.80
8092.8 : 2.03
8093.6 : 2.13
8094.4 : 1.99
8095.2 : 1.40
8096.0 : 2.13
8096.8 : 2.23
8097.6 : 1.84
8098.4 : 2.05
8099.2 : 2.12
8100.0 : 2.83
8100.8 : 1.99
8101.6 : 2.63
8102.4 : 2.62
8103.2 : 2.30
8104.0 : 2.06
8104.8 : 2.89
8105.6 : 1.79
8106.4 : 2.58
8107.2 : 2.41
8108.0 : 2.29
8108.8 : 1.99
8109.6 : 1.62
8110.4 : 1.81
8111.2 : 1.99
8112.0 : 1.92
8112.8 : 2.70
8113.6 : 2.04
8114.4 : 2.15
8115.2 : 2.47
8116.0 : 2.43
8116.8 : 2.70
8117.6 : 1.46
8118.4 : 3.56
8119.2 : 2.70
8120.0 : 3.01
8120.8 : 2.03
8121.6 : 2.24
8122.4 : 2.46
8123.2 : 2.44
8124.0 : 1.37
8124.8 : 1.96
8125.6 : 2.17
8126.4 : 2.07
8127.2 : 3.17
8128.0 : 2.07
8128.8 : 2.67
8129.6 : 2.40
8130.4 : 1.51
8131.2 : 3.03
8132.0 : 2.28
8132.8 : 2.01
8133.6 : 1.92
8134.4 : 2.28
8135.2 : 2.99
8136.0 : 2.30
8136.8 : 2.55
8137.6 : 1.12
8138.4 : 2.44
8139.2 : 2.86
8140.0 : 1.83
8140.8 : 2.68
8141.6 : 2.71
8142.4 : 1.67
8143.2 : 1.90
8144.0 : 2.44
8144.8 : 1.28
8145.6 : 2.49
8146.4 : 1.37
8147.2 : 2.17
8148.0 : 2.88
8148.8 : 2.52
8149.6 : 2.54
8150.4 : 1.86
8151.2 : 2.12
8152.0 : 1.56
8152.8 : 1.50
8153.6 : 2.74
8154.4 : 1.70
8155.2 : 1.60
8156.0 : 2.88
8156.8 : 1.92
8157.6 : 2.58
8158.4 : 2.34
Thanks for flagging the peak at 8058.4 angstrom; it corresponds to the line H-alpha 6563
